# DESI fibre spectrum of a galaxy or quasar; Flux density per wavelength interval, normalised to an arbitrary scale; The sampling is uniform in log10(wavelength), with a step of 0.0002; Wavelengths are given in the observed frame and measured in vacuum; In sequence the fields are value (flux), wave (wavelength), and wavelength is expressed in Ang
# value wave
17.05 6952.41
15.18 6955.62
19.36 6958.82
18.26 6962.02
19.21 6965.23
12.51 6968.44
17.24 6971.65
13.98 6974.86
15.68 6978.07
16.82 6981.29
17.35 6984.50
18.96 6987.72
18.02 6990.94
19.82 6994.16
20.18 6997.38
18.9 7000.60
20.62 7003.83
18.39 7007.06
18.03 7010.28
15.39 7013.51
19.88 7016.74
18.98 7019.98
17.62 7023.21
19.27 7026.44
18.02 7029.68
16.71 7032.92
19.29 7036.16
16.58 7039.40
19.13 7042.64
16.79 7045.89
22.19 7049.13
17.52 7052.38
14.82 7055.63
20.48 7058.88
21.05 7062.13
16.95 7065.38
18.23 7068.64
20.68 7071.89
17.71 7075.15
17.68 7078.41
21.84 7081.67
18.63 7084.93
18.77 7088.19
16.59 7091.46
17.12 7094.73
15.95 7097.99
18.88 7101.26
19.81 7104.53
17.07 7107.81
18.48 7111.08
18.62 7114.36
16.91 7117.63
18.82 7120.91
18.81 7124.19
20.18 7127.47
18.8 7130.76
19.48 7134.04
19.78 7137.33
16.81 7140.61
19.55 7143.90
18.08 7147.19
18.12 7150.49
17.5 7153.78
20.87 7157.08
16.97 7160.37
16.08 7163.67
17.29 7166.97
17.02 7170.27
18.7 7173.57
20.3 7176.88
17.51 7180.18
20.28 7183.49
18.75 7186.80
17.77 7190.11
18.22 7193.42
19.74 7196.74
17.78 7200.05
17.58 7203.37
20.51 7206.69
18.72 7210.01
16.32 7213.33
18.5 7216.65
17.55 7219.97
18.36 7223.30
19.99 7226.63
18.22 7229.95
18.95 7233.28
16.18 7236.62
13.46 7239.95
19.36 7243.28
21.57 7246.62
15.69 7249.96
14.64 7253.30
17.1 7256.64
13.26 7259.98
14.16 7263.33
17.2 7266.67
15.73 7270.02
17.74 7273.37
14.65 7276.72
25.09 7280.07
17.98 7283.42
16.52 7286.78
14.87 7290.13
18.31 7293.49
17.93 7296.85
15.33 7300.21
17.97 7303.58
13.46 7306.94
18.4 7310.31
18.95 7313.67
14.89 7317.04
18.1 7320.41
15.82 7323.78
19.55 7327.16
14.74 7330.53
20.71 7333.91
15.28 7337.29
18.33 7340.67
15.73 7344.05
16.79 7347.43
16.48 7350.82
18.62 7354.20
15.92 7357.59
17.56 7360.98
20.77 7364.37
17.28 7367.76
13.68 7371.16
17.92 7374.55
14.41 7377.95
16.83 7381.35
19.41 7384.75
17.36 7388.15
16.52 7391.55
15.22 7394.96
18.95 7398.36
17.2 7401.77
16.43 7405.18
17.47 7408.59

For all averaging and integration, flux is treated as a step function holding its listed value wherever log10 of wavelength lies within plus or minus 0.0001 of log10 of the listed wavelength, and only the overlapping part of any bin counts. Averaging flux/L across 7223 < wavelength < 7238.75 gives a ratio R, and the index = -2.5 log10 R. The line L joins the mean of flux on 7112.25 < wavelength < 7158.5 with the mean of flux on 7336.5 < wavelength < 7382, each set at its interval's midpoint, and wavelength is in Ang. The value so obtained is -0.02 mag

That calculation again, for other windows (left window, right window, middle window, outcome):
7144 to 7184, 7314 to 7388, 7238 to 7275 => 0.08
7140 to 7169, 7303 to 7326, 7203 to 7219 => -0.05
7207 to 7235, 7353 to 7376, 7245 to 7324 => 0.07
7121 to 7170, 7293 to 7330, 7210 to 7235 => -0.03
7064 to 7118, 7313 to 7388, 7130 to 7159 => -0.04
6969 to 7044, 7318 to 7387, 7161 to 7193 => -0.04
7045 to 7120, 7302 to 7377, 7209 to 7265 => 0.03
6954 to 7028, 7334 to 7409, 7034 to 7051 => -0.06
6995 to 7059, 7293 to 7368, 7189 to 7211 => -0.05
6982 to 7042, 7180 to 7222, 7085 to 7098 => 0.06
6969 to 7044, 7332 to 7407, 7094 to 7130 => -0.03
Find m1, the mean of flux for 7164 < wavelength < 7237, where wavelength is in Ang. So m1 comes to 18.4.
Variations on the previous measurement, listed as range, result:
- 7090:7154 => 18.3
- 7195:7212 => 18.8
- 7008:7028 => 18.2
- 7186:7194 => 18.2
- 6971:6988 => 16.5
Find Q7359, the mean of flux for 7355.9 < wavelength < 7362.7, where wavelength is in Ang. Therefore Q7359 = 16.8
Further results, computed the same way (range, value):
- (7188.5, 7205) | 18.2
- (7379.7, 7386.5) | 18.1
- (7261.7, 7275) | 16.2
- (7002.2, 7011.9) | 19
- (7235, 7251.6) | 17.3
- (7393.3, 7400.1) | 17.1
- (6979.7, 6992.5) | 17.8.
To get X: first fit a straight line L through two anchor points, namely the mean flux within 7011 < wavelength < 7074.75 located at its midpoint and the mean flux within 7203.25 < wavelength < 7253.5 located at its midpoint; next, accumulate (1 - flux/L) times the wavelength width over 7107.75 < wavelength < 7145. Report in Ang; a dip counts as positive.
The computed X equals -1.0 Ang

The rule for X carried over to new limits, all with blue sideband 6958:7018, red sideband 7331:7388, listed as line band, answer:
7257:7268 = 1.44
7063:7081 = -0.92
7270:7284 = -1.00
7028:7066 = -1.37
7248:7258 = 0.82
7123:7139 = -1.70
